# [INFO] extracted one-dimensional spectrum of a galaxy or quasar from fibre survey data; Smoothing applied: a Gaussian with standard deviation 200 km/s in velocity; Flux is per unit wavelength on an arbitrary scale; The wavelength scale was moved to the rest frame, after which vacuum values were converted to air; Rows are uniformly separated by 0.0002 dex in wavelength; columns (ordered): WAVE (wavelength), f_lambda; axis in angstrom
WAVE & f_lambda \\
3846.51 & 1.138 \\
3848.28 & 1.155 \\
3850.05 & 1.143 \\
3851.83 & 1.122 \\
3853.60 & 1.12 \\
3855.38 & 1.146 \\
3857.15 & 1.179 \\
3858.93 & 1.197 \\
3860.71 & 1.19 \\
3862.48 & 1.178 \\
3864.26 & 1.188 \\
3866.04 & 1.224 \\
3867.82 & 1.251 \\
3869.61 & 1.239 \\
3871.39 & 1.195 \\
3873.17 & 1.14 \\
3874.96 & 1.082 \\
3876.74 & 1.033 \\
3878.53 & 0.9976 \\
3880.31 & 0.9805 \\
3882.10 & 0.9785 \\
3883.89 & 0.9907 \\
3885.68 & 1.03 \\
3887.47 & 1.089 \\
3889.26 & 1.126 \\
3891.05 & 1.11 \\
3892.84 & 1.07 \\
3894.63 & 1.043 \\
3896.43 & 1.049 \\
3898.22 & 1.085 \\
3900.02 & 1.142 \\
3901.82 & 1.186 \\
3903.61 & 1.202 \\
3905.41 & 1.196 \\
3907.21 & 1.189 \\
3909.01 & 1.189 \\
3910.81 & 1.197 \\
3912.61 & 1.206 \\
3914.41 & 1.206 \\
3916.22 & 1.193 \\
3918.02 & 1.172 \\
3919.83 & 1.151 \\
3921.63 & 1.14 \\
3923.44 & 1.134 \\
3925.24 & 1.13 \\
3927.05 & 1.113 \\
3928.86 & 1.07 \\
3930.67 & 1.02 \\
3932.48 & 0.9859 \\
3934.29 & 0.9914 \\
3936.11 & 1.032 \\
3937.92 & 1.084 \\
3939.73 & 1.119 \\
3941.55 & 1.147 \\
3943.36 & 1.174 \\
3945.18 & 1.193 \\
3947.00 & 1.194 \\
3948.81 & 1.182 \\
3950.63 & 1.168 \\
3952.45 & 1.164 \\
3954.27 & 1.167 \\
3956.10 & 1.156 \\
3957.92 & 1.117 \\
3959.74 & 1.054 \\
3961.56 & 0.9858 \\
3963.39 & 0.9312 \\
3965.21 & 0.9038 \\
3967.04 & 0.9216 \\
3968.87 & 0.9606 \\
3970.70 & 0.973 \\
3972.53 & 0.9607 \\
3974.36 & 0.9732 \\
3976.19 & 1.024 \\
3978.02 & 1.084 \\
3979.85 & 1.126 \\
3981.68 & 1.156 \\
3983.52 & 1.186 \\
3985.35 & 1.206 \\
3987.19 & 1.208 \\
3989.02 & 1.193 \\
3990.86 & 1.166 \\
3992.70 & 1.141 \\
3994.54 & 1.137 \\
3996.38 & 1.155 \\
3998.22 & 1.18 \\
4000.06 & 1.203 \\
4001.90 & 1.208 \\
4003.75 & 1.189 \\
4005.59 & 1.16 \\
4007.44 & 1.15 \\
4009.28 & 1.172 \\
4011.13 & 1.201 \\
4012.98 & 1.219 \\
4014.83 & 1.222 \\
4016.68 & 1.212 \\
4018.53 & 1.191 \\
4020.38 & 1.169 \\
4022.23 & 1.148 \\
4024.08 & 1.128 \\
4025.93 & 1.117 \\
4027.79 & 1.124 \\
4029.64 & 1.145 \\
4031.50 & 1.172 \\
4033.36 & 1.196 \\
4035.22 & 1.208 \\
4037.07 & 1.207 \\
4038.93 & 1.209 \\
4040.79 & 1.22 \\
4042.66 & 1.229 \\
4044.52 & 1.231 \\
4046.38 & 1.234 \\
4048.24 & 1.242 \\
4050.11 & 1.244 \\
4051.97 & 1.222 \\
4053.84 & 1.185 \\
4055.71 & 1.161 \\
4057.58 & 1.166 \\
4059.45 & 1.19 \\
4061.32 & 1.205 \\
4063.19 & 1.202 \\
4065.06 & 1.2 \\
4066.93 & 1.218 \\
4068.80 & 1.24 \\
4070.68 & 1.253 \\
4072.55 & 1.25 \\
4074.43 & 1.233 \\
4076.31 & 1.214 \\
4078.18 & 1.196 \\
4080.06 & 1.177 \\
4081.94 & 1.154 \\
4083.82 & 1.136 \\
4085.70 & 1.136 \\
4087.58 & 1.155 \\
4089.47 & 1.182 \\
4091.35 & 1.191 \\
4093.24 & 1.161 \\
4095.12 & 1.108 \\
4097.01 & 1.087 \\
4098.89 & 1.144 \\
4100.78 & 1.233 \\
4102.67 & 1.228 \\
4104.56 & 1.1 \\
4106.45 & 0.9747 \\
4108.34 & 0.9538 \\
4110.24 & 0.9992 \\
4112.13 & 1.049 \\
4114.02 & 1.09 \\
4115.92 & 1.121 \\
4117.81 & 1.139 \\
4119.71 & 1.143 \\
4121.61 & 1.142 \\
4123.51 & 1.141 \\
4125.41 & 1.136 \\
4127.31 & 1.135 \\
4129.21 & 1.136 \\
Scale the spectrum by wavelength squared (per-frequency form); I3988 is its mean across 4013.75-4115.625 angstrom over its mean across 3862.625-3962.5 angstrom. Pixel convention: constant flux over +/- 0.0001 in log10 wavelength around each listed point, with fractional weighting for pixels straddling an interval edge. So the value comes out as 1.13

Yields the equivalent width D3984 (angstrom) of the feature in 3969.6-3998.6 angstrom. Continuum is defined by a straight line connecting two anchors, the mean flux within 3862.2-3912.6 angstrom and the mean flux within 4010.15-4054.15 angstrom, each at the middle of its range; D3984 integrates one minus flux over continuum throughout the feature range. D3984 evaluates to 1.4 angstrom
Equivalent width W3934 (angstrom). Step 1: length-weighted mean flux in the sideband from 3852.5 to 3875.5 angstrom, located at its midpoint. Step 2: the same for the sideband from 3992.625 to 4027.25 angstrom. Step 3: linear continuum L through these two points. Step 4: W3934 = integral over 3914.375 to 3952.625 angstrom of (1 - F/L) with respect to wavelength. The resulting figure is 1.8 angstrom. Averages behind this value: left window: 1.18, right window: 1.17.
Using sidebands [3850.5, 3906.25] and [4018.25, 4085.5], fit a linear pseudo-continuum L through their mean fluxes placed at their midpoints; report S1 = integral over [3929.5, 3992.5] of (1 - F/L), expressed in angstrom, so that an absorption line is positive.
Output 3.8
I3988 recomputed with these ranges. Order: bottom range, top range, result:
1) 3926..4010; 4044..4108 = 1.13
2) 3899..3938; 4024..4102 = 1.13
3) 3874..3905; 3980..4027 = 1.16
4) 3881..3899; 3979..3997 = 1.16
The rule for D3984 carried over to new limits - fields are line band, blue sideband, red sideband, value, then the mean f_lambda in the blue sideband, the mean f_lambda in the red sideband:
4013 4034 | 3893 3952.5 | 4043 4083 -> 0.4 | 1.13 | 1.21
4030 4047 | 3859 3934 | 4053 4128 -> -0.9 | 1.12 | 1.15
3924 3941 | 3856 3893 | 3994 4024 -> 1.2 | 1.12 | 1.18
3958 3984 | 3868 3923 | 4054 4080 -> 3.2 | 1.12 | 1.21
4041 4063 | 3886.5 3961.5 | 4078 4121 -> -1.7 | 1.13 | 1.12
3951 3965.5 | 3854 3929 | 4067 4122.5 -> 0.9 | 1.13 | 1.15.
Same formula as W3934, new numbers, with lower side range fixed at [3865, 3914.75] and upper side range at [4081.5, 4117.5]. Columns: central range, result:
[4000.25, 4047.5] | -2.9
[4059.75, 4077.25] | -1.7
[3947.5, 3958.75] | -0.4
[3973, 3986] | 0.2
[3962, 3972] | 1.6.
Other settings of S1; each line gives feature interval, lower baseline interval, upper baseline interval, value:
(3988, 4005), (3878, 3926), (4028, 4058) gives 0.0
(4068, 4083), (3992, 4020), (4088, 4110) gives -1.0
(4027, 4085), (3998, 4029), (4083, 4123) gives -2.7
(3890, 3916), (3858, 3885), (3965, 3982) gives -1.5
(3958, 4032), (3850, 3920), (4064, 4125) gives 1.5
